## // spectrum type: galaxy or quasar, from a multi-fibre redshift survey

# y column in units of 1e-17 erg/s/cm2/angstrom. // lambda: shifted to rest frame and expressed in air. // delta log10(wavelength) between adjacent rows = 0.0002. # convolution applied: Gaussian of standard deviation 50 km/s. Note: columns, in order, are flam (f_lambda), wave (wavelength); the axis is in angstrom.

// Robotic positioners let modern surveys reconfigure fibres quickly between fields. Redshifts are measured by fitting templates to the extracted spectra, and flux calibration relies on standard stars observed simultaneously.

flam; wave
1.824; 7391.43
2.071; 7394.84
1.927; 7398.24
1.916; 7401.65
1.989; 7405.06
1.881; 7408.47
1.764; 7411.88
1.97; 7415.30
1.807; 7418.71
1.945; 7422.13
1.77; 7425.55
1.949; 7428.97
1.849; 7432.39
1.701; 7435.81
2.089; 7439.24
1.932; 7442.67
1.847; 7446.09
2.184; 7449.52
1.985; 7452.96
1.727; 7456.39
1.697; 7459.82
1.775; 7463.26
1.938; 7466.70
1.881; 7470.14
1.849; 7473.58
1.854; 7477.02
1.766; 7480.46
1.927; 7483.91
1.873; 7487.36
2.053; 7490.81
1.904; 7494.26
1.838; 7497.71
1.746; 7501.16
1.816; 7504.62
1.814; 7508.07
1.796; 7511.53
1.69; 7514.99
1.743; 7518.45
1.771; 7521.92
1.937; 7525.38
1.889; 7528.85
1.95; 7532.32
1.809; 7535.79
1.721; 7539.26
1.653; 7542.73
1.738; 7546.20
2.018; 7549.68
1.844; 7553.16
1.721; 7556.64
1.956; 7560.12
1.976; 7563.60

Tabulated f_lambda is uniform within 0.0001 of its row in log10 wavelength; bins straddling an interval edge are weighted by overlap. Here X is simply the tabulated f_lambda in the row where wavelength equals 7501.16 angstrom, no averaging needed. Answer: 1.746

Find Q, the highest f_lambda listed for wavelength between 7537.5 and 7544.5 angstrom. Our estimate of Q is 1.721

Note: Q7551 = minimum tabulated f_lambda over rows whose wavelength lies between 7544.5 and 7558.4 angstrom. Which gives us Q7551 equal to 1.721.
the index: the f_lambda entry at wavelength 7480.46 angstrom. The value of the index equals 1.766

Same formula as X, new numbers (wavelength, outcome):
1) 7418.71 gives 1.807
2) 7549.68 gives 2.018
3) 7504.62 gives 1.816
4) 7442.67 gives 1.932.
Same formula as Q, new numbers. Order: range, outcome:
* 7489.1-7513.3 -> 2.053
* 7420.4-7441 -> 2.089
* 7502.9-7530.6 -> 1.937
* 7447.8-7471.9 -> 2.184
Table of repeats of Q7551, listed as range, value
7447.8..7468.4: 1.697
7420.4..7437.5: 1.701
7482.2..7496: 1.873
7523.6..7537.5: 1.809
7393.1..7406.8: 1.916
